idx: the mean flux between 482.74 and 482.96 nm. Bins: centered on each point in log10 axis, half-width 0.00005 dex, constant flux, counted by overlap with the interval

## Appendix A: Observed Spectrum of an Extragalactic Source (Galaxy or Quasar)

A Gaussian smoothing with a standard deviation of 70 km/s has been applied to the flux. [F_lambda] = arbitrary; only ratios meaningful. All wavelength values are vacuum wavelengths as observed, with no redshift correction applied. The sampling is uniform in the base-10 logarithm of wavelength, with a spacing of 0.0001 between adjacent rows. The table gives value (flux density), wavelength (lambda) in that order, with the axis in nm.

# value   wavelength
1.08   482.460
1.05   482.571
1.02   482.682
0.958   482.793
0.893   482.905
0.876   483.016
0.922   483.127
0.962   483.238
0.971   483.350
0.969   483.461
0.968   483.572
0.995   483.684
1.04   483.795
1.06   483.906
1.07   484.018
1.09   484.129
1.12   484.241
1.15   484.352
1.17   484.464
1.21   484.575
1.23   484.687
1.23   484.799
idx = 0.922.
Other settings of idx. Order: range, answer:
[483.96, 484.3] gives 1.09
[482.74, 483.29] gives 0.922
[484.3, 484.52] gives 1.16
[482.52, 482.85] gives 1.01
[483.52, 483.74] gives 0.981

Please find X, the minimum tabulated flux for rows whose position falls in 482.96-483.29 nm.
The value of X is 0.876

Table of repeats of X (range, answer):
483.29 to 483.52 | 0.969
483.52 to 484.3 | 0.968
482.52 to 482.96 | 0.893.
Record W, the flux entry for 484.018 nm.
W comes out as 1.07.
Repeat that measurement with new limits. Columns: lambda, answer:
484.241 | 1.12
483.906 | 1.06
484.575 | 1.21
